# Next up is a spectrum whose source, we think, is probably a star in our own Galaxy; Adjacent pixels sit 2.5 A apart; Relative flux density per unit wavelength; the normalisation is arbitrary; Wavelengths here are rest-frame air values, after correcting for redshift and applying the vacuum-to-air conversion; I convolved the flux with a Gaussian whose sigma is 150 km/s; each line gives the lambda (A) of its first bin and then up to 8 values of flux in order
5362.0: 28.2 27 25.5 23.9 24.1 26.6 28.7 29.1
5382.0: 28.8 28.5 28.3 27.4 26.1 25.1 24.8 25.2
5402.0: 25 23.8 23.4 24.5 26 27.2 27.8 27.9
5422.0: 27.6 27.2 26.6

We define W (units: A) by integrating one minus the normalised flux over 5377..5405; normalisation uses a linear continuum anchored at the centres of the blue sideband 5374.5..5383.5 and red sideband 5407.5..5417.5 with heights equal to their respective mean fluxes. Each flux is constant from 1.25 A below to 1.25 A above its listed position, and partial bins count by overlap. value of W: 1.0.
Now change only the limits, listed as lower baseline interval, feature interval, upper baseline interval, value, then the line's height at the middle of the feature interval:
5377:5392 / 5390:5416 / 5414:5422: 2.54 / 27.9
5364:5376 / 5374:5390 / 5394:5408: -2.08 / 25.1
